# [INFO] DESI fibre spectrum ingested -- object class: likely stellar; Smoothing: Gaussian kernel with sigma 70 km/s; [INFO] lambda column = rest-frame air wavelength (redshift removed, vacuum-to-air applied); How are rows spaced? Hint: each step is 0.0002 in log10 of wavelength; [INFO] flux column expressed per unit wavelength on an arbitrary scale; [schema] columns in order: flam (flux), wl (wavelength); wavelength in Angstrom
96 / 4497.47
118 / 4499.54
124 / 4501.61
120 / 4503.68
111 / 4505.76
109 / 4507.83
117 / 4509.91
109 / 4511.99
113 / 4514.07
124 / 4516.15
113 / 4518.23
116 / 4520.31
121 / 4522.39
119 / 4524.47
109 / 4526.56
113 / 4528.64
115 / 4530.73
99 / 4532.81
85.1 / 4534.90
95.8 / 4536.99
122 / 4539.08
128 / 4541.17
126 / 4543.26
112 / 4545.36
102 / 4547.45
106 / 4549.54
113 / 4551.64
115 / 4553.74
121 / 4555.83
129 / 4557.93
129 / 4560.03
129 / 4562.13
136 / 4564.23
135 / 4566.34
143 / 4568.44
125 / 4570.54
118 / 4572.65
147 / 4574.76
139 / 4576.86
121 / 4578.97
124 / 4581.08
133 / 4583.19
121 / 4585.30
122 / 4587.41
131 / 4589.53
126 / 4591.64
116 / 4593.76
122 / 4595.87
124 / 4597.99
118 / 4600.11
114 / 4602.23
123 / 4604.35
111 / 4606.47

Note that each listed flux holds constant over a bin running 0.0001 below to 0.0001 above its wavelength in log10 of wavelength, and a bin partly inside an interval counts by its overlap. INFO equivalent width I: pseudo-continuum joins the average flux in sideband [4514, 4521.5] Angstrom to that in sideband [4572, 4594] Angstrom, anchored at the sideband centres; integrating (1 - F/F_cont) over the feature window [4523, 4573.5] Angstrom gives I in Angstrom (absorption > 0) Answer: 1.8 Angstrom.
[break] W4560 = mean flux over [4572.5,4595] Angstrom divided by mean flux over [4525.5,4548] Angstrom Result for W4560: 1.16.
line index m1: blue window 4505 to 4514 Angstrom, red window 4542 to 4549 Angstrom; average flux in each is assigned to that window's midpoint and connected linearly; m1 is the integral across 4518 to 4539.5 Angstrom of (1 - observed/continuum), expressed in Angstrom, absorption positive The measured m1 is 0.6 Angstrom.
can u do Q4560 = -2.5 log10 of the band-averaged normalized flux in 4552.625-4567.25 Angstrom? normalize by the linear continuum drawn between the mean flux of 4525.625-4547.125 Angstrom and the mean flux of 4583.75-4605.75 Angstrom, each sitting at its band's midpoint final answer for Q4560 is -0.11 mag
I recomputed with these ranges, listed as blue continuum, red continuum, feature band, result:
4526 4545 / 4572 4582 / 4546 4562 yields 0.3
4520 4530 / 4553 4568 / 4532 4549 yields 1.8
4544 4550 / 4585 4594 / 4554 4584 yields -3.7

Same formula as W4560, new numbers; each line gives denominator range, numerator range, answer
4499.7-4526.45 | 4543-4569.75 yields 1.06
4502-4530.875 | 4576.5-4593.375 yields 1.10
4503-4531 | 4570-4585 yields 1.13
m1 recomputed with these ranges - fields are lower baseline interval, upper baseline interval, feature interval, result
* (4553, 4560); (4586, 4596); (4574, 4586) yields -0.7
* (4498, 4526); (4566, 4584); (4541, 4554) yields 1.2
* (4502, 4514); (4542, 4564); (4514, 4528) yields -0.2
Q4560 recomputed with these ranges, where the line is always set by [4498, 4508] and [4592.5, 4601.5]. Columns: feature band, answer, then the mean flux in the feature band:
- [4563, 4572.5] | -0.12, 133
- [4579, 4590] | -0.05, 125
